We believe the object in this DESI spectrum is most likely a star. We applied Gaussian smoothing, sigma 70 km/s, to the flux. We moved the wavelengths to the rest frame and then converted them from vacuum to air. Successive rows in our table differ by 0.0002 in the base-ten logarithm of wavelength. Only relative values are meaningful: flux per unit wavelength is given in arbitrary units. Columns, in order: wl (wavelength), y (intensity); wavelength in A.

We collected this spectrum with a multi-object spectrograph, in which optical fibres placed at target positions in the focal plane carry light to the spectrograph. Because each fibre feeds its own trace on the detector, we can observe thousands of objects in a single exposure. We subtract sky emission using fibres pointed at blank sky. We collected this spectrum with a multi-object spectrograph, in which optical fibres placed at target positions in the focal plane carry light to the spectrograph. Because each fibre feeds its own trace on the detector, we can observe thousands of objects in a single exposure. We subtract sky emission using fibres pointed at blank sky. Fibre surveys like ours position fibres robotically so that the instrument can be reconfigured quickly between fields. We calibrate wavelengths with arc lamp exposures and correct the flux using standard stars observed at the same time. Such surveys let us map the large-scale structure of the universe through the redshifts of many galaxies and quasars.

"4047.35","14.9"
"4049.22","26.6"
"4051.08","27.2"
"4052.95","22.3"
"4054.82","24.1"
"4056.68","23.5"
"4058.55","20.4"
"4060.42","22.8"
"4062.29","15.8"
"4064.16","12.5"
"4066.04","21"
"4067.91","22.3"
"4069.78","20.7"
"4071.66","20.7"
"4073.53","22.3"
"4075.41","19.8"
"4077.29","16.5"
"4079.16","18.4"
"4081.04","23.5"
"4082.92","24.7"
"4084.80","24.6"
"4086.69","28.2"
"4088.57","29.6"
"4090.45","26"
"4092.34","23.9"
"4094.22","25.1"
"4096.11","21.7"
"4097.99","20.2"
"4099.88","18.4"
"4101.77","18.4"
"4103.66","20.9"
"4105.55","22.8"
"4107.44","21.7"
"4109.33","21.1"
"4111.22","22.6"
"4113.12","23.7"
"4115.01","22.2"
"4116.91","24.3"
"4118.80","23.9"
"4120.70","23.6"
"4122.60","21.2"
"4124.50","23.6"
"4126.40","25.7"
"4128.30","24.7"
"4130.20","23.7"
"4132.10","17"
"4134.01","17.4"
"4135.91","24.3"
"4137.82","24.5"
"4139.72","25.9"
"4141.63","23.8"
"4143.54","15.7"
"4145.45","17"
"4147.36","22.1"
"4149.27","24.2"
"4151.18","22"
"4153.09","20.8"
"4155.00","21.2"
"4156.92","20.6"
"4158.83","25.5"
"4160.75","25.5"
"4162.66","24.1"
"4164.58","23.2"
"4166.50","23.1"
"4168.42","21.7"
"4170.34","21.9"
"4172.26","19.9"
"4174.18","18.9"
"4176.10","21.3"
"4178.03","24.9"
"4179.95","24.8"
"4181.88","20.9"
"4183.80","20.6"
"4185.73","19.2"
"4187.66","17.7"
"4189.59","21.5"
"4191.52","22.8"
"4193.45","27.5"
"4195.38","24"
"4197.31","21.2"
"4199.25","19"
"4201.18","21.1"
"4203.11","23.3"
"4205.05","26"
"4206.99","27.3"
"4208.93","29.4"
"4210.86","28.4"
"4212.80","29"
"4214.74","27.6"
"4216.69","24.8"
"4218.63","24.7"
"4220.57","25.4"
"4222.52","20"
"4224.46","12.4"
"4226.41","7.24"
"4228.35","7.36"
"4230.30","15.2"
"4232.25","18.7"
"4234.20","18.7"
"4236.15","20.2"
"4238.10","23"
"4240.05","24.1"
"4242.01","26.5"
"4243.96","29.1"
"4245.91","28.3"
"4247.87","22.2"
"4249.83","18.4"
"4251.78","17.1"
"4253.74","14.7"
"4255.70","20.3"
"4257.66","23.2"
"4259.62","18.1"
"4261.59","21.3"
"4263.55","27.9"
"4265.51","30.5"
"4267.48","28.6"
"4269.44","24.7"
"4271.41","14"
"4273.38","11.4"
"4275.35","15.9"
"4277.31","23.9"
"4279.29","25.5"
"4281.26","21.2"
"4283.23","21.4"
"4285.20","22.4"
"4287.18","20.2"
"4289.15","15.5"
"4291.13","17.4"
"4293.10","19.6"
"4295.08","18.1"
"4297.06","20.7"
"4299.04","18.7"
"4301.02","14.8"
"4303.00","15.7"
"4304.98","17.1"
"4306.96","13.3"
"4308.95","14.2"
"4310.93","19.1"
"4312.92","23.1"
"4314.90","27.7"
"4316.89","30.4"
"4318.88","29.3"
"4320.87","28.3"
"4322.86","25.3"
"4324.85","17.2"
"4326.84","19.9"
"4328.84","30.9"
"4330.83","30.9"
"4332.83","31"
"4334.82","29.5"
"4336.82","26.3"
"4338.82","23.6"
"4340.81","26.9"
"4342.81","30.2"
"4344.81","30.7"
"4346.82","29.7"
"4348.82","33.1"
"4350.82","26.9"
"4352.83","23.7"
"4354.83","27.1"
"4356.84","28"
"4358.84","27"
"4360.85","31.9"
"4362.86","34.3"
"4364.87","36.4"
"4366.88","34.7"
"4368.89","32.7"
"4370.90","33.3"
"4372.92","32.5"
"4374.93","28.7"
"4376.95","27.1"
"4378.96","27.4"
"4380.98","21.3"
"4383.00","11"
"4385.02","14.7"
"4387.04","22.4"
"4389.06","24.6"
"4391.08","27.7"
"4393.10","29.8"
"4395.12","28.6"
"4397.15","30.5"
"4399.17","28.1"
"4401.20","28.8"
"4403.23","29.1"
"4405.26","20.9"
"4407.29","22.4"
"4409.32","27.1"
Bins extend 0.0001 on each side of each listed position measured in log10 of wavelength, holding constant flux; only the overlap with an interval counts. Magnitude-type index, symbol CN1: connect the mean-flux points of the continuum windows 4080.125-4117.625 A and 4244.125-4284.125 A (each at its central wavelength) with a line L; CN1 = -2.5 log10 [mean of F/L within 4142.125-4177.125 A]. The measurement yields 0.05 mag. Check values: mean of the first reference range 23.2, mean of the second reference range 21.6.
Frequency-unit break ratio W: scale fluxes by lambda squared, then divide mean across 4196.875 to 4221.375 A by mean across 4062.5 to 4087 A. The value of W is 1.3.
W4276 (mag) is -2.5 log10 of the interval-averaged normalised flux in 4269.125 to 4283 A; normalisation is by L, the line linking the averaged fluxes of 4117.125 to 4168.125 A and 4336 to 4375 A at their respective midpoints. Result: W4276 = 0.37 mag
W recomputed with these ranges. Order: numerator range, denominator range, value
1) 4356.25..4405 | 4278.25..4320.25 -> 1.42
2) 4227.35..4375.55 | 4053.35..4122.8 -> 1.20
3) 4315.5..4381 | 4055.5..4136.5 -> 1.48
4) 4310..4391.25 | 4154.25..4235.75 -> 1.34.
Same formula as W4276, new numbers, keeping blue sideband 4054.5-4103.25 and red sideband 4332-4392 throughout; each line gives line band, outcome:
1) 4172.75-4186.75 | 0.116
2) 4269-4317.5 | 0.337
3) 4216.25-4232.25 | 0.412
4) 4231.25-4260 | 0.172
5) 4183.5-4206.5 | 0.097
